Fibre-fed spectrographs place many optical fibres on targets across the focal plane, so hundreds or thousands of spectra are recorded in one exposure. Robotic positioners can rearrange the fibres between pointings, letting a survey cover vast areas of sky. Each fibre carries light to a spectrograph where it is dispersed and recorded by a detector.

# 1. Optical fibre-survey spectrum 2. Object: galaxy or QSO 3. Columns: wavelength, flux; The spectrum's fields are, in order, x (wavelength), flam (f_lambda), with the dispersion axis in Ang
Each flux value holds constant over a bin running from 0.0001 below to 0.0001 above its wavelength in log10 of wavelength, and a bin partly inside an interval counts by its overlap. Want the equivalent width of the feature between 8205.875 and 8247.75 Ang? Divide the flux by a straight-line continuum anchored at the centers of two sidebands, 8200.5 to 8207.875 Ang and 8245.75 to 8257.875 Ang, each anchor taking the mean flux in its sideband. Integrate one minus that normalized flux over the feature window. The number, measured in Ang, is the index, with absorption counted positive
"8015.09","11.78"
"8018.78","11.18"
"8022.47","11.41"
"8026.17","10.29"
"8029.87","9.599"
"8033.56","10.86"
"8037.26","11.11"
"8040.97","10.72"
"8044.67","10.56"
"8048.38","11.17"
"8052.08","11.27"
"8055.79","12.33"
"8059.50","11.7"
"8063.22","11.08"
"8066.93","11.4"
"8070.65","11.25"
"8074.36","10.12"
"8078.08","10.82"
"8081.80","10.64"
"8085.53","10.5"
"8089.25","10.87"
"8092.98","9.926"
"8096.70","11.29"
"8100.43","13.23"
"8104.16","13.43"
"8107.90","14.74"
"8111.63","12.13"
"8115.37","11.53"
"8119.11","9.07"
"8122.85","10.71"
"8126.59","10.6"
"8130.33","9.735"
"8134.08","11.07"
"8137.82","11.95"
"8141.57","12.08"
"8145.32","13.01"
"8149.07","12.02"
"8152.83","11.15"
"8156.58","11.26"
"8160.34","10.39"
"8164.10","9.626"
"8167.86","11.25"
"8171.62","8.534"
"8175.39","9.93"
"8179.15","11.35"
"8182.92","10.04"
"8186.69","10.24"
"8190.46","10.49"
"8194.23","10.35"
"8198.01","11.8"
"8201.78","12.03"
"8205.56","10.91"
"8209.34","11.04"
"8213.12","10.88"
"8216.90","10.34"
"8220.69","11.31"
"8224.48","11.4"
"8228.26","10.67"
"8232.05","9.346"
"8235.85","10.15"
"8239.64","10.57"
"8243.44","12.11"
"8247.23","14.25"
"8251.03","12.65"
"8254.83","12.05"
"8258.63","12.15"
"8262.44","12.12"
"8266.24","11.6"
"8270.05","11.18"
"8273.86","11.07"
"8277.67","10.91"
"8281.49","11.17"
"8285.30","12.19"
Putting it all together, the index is 3.8 Ang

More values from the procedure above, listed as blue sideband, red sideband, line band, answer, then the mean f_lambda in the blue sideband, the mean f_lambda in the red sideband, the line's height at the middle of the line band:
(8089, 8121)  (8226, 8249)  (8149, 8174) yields 2.32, 11.8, 11.2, 11.6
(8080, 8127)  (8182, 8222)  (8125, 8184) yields 1.44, 11.5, 10.9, 11.2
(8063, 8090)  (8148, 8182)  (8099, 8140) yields -3.61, 10.8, 10.6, 10.7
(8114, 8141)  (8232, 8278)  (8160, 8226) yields 3.19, 10.7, 11.7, 11.2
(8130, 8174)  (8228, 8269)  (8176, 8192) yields 1.07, 11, 11.6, 11.2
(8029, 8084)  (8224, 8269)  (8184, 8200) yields 1.02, 11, 11.6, 11.4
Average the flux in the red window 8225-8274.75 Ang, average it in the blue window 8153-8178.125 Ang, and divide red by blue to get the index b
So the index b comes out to 1.12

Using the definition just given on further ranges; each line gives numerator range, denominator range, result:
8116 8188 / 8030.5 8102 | 0.97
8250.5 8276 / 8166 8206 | 1.11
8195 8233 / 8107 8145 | 0.97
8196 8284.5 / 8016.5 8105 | 1.03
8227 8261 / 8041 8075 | 1.03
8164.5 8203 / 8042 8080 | 0.94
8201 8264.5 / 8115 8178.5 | 1.05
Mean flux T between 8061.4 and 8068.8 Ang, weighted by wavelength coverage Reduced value 11.2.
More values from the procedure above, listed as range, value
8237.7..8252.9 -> 12.4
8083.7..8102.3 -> 11.2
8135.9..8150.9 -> 12.3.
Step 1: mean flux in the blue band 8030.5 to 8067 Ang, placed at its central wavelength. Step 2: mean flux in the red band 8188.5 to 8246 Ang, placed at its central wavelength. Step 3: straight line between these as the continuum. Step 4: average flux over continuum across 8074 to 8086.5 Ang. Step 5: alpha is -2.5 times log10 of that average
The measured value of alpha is 0.06 mag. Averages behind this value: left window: 11.2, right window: 10.9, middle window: 10.6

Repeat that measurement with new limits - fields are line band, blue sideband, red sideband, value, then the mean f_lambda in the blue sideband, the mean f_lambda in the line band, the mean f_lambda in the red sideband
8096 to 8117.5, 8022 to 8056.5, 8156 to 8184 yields -0.206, 10.9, 12.8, 10.3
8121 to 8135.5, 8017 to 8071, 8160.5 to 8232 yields 0.032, 11.1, 10.5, 10.6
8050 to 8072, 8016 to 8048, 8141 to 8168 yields -0.059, 10.8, 11.5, 11.3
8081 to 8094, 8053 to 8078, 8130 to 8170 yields 0.077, 11.3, 10.5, 11.3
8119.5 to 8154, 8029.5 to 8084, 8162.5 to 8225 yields -0.046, 11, 11.3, 10.7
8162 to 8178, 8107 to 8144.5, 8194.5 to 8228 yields 0.136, 11.3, 9.91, 11.1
